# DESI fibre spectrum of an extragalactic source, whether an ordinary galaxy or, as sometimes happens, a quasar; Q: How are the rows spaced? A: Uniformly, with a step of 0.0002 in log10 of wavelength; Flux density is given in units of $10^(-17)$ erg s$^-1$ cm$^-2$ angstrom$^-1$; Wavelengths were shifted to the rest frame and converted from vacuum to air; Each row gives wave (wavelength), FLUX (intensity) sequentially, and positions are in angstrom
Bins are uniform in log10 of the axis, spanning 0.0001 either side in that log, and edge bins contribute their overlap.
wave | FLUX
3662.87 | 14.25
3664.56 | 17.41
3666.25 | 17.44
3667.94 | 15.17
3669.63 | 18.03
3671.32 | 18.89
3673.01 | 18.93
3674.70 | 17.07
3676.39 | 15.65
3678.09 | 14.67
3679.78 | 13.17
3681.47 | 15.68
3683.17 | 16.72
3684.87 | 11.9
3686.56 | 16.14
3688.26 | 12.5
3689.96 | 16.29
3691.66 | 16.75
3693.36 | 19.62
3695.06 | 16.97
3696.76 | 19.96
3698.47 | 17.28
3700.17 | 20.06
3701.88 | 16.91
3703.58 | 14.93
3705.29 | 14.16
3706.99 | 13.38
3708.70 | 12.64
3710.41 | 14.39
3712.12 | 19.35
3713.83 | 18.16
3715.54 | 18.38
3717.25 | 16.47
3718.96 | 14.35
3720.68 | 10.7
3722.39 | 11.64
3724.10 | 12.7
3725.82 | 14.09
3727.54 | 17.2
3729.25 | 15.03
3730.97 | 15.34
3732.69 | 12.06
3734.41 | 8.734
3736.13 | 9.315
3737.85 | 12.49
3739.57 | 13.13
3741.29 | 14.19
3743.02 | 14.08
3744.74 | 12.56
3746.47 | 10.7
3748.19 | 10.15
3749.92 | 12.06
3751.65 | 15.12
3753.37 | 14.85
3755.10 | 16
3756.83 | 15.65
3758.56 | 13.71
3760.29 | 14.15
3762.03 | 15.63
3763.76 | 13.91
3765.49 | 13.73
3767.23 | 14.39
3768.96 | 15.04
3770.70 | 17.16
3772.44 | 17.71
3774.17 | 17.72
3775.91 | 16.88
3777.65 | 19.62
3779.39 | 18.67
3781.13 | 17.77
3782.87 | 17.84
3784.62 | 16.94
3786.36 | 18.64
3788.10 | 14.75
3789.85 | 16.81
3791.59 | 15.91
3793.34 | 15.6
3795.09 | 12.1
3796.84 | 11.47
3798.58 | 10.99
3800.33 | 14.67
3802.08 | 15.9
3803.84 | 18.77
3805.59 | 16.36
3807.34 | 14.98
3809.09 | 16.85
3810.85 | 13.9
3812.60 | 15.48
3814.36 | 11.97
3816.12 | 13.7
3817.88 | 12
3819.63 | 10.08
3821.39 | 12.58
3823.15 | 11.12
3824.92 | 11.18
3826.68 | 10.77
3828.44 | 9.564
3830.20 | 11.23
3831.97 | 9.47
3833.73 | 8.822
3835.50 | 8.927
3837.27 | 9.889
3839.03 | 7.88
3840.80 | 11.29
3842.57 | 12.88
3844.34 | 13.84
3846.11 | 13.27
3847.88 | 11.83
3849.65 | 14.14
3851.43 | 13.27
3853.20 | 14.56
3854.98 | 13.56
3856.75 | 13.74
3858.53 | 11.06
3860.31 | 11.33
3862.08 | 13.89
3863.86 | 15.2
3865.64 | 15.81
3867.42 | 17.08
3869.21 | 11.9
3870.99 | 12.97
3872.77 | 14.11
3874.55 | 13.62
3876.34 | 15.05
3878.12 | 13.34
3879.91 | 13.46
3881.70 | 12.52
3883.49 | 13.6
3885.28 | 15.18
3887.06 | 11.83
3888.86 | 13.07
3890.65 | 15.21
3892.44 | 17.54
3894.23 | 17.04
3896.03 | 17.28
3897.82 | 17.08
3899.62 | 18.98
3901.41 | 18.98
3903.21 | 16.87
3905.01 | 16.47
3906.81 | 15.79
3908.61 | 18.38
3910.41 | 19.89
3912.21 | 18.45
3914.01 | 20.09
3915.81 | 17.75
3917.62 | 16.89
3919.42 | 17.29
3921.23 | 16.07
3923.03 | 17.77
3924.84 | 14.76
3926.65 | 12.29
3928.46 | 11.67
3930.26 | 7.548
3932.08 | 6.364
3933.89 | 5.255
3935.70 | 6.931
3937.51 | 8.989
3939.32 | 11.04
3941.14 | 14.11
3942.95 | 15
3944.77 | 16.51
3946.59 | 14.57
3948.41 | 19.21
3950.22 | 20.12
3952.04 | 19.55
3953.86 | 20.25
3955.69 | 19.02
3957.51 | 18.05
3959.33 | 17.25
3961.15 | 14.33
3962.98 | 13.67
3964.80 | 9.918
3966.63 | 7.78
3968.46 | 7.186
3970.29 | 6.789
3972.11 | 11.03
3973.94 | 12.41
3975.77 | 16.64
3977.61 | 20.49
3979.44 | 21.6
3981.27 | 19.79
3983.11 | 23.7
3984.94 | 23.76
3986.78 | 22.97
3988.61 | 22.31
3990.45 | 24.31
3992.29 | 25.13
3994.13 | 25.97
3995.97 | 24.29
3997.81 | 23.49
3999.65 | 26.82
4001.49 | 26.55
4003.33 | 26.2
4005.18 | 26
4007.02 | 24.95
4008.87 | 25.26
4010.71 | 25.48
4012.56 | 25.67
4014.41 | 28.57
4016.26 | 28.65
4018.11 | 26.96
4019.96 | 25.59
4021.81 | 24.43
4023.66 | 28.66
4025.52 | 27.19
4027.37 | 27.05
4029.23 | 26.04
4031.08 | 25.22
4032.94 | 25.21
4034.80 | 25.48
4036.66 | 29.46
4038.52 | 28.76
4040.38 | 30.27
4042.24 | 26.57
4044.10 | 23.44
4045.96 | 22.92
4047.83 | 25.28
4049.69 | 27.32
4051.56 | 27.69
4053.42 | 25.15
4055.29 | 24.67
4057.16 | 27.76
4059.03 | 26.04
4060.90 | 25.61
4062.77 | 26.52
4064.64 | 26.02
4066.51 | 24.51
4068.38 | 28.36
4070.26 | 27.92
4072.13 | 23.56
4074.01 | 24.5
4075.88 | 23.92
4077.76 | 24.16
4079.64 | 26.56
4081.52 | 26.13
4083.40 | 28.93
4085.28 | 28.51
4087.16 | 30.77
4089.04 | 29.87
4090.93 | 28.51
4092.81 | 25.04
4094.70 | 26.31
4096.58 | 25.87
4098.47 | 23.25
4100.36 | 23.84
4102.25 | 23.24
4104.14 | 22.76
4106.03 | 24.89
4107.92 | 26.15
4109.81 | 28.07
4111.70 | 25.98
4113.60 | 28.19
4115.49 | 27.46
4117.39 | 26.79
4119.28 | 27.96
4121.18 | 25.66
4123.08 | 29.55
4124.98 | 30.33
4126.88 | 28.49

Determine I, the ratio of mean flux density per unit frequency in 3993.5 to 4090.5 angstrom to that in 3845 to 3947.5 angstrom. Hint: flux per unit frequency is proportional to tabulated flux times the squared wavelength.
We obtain 2.0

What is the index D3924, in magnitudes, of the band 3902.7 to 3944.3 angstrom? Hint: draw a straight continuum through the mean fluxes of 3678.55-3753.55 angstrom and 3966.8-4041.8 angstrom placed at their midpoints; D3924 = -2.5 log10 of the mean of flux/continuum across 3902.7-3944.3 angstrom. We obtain 0.426 mag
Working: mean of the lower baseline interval 14.6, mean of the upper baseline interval 23.5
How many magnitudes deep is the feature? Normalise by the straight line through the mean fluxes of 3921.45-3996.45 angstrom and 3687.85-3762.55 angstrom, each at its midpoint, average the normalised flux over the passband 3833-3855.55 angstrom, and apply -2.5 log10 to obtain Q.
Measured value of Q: 0.27 mag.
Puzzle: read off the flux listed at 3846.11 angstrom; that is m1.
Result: 13.27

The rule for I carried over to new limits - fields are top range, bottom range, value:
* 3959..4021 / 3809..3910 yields 1.65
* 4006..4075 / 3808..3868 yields 2.35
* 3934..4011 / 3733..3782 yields 1.42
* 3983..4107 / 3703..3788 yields 2.05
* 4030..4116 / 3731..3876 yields 2.19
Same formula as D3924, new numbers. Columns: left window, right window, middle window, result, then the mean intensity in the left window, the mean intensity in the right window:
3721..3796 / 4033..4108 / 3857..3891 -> 0.35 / 14.7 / 26.1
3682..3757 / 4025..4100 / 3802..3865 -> 0.42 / 14.6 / 26.4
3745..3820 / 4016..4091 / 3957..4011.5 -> 0.20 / 15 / 26.5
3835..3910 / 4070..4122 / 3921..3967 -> 0.29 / 14.2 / 26.2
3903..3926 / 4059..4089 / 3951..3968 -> 0.28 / 17.4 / 26.5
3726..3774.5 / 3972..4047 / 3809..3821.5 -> 0.26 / 14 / 24.7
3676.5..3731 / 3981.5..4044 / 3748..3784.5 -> 0.13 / 15.6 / 25.9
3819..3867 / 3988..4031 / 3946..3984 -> 0.36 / 12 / 25.9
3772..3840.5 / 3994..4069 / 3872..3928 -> 0.19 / 13.9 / 26.2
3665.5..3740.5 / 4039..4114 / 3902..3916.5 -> 0.18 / 15.3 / 26.1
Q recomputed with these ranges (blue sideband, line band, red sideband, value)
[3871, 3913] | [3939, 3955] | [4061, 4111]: 0.11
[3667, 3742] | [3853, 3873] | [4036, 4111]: 0.41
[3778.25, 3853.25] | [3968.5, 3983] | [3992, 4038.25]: 0.47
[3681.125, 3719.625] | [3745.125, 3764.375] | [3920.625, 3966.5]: 0.14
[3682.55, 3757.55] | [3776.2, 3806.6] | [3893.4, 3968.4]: -0.09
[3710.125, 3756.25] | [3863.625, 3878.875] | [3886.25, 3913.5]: 0.15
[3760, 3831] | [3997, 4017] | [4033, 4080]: -0.10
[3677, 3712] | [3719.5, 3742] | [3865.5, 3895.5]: 0.20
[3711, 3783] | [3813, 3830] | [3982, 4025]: 0.47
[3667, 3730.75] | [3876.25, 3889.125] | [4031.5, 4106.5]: 0.48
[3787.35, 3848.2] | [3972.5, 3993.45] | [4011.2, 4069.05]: 0.10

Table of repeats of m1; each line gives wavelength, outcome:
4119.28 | 27.96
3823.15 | 11.12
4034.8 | 25.48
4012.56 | 25.67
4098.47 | 23.25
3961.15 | 14.33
